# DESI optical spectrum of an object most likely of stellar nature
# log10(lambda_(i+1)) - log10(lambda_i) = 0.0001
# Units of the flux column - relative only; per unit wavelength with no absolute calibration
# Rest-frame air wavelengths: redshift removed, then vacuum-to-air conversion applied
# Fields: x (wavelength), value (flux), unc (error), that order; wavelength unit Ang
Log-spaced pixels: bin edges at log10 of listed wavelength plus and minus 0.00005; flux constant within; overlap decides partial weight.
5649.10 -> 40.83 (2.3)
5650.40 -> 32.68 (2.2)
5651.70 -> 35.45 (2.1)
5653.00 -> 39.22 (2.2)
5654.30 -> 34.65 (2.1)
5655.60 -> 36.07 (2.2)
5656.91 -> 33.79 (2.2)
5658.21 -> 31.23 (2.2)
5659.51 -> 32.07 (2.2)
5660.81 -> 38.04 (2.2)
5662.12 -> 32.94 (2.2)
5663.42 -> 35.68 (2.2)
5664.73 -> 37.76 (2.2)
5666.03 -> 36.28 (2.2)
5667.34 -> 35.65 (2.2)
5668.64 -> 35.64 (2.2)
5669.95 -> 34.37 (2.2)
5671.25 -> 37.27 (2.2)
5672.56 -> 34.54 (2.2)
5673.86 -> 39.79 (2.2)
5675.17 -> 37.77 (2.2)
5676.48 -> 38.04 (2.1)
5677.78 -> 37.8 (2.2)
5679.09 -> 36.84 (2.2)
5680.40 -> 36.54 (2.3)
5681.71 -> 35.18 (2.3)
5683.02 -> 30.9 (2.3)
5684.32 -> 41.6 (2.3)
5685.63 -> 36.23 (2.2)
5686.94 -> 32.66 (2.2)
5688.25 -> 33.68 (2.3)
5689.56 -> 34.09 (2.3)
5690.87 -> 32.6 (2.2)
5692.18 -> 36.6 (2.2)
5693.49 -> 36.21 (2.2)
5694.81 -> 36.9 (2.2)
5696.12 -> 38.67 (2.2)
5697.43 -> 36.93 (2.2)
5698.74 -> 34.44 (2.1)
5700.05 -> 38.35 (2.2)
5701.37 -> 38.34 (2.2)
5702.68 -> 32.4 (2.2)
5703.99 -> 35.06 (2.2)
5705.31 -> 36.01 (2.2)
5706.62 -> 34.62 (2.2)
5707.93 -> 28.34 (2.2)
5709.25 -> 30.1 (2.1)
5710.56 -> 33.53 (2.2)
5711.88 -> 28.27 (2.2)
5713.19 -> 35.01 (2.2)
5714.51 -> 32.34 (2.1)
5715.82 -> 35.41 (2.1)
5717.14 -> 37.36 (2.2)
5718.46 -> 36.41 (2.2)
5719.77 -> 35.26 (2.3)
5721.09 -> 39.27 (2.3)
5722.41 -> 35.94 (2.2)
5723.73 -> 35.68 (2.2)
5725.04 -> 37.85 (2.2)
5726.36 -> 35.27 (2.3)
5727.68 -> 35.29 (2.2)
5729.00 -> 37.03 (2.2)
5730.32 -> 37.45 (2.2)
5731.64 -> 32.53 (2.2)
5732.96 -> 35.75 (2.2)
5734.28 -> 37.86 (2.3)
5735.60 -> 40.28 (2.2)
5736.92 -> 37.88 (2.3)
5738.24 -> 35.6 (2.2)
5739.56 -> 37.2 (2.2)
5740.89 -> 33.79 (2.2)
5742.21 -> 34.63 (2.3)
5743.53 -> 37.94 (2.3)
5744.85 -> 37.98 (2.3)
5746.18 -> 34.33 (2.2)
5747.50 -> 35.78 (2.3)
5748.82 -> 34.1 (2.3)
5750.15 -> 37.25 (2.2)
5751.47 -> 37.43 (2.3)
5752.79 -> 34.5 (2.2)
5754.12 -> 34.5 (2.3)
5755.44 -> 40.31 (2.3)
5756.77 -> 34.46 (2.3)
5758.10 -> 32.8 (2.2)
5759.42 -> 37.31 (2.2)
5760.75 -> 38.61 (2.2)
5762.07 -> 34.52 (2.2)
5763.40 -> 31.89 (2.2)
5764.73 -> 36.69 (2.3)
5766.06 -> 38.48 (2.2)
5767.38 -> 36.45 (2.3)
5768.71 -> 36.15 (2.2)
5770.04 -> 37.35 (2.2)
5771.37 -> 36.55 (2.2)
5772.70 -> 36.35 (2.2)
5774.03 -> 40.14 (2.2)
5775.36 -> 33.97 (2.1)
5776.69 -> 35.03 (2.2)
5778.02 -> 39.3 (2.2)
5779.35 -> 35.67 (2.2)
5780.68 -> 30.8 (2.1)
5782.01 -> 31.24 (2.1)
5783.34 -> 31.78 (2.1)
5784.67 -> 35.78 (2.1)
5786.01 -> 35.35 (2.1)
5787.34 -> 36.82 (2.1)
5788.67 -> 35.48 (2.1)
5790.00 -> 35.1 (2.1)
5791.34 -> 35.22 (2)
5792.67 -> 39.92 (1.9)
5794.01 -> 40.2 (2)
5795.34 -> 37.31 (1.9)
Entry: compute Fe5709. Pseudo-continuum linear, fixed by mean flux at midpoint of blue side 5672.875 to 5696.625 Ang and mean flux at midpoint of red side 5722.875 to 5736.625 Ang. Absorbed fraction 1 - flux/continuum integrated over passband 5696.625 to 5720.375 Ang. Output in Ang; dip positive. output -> 1.3 Ang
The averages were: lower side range 36.2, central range 34.4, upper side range 36.5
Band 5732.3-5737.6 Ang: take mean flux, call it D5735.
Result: 38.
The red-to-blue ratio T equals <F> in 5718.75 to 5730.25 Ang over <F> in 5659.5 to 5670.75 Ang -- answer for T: 1.03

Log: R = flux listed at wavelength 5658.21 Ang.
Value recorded 31.23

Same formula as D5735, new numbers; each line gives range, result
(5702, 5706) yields 34.5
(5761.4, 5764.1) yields 33.3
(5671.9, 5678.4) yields 37.6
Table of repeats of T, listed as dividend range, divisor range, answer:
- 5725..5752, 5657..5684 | 1.01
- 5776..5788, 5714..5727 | 0.96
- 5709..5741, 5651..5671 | 1.01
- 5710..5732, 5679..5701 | 0.99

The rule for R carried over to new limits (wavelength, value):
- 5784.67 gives 35.78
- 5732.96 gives 35.75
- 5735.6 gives 40.28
